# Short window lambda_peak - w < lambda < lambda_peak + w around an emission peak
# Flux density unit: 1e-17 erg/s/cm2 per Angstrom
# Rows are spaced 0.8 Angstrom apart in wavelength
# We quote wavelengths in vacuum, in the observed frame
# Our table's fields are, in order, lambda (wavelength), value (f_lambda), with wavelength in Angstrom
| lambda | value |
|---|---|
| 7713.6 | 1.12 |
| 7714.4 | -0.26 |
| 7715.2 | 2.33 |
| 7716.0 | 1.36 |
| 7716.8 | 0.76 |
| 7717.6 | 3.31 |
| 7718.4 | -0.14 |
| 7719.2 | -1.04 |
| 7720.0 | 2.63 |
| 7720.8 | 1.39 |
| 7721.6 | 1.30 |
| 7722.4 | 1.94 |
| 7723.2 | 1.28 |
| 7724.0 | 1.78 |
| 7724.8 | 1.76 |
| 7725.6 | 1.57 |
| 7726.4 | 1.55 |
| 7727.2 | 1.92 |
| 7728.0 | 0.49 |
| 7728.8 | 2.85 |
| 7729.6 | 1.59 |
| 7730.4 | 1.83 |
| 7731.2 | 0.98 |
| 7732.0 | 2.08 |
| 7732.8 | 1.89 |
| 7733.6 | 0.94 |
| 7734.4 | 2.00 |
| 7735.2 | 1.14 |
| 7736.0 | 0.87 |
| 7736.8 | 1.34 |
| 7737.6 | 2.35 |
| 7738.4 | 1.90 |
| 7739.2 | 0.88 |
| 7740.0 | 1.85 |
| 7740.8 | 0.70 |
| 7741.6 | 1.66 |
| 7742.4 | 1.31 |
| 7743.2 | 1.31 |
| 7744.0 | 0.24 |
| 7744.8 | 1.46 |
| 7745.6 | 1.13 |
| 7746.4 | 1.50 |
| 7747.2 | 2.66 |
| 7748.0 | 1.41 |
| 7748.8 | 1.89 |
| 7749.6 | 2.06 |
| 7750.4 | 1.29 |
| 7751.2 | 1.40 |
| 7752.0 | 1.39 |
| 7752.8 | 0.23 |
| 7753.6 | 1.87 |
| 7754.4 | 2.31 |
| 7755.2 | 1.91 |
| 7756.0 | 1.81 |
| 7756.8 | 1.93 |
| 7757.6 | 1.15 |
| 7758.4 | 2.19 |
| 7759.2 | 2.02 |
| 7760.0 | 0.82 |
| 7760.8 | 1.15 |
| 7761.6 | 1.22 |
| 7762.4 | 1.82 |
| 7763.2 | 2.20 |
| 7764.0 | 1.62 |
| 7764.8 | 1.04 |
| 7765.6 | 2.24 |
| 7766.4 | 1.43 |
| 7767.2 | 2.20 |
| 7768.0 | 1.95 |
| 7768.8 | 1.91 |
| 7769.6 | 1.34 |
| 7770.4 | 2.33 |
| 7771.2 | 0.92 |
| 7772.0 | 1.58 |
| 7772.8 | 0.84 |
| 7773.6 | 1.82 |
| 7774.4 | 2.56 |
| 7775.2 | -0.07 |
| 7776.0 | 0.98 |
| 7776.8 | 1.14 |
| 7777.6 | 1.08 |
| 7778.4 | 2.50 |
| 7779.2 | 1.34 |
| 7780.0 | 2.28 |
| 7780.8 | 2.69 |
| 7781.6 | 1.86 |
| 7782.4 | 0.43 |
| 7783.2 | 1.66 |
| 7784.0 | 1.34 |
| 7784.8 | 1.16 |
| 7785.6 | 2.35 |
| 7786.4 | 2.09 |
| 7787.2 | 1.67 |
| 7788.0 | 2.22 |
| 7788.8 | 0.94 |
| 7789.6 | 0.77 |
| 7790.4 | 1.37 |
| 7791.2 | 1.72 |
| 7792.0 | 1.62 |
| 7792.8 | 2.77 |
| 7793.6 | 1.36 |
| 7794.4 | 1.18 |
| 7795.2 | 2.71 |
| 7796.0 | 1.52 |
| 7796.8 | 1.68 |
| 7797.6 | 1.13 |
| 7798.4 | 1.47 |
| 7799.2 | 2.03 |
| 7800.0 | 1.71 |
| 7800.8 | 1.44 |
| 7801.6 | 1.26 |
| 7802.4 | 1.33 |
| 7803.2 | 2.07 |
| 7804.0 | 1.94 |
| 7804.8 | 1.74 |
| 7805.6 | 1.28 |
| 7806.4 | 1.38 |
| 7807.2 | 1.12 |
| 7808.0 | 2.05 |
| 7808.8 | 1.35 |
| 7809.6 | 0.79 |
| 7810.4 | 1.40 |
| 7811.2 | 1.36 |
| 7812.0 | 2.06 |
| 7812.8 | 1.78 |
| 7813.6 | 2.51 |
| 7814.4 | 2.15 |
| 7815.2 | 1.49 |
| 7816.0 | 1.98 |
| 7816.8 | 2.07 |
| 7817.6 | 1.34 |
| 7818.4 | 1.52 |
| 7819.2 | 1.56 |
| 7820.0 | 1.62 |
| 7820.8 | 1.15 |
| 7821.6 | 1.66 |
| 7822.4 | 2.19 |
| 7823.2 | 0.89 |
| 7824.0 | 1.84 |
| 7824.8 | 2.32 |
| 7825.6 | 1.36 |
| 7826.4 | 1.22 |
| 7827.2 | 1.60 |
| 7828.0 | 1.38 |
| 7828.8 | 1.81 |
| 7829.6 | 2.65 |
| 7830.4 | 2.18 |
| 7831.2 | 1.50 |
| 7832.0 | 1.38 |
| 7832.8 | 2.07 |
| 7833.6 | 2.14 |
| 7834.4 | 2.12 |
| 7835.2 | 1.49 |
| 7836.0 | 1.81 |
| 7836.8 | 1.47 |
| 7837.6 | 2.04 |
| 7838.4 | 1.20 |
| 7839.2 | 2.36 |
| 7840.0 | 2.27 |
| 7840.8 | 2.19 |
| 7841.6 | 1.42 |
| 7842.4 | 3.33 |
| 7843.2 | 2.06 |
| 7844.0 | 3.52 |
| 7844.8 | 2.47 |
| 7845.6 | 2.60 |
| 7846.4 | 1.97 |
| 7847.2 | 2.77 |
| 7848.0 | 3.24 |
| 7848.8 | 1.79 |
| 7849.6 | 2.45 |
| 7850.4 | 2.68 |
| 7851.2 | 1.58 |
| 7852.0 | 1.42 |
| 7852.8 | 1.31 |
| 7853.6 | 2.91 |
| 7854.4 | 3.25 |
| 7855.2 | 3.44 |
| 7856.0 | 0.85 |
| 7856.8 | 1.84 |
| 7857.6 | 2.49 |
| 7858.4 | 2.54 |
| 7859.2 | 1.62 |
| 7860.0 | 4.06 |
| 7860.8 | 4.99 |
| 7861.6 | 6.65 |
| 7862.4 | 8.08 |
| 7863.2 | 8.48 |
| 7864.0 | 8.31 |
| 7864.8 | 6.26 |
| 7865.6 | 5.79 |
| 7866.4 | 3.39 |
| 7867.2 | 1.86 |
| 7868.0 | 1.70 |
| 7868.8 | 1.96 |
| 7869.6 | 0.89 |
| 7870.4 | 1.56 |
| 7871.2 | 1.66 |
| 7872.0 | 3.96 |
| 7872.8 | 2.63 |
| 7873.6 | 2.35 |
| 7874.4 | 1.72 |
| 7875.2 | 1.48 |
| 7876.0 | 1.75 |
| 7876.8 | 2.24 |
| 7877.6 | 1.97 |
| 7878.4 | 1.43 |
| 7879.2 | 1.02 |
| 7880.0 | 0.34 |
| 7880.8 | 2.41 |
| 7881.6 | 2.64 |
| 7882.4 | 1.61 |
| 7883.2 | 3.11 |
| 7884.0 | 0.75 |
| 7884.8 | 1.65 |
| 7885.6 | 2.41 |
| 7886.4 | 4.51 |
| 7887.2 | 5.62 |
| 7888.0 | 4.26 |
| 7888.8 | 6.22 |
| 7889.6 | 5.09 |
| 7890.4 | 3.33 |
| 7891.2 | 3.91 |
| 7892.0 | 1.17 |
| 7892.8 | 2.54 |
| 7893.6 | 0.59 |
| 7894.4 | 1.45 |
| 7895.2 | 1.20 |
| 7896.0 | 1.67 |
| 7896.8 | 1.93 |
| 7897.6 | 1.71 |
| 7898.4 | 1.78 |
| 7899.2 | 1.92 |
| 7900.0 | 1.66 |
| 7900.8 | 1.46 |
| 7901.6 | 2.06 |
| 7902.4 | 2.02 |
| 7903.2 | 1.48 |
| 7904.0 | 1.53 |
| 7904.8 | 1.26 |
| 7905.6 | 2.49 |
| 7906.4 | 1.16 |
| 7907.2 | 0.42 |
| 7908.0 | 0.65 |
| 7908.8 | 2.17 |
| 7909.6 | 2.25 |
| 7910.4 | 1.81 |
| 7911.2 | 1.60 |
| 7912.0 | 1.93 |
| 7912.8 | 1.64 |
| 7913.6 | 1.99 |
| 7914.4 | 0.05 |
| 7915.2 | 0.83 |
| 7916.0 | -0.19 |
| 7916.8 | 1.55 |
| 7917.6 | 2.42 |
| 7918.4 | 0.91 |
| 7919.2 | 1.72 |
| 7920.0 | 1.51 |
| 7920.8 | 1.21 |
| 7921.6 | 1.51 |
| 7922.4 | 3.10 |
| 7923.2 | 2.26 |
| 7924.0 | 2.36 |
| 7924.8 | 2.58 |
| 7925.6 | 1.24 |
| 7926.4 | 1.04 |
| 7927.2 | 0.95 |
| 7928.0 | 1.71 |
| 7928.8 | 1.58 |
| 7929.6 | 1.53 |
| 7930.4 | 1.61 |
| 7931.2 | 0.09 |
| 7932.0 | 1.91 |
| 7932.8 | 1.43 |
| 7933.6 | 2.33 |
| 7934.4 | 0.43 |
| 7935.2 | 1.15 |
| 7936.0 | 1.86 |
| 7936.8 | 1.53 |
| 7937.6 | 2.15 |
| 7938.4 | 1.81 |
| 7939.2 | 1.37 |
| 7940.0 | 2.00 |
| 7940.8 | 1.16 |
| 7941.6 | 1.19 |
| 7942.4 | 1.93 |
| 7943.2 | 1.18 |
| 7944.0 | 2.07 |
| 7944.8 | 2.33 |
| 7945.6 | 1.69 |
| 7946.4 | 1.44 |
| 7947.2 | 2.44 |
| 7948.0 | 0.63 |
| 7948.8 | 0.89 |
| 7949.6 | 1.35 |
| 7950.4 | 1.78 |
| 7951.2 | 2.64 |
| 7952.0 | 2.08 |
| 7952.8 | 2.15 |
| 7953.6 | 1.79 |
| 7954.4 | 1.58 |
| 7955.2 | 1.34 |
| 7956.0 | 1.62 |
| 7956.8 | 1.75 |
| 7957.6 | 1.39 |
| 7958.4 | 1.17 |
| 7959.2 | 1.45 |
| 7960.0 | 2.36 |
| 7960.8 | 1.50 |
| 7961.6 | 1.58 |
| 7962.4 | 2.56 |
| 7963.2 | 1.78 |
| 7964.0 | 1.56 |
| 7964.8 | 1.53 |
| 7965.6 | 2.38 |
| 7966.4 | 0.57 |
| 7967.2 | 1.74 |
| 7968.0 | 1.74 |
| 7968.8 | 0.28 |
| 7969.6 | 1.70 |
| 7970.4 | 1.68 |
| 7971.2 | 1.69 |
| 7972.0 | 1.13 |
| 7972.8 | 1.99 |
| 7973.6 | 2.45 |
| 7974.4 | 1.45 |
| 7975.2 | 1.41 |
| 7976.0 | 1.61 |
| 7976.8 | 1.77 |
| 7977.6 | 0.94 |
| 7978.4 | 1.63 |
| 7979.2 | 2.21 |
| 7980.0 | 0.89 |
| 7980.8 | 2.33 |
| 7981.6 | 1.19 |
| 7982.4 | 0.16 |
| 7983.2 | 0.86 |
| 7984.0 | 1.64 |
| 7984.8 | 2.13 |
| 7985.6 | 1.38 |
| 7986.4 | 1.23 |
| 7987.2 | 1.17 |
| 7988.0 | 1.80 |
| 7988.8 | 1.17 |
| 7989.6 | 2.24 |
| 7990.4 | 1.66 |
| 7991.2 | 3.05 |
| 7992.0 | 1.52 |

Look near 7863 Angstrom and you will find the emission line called H-alpha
